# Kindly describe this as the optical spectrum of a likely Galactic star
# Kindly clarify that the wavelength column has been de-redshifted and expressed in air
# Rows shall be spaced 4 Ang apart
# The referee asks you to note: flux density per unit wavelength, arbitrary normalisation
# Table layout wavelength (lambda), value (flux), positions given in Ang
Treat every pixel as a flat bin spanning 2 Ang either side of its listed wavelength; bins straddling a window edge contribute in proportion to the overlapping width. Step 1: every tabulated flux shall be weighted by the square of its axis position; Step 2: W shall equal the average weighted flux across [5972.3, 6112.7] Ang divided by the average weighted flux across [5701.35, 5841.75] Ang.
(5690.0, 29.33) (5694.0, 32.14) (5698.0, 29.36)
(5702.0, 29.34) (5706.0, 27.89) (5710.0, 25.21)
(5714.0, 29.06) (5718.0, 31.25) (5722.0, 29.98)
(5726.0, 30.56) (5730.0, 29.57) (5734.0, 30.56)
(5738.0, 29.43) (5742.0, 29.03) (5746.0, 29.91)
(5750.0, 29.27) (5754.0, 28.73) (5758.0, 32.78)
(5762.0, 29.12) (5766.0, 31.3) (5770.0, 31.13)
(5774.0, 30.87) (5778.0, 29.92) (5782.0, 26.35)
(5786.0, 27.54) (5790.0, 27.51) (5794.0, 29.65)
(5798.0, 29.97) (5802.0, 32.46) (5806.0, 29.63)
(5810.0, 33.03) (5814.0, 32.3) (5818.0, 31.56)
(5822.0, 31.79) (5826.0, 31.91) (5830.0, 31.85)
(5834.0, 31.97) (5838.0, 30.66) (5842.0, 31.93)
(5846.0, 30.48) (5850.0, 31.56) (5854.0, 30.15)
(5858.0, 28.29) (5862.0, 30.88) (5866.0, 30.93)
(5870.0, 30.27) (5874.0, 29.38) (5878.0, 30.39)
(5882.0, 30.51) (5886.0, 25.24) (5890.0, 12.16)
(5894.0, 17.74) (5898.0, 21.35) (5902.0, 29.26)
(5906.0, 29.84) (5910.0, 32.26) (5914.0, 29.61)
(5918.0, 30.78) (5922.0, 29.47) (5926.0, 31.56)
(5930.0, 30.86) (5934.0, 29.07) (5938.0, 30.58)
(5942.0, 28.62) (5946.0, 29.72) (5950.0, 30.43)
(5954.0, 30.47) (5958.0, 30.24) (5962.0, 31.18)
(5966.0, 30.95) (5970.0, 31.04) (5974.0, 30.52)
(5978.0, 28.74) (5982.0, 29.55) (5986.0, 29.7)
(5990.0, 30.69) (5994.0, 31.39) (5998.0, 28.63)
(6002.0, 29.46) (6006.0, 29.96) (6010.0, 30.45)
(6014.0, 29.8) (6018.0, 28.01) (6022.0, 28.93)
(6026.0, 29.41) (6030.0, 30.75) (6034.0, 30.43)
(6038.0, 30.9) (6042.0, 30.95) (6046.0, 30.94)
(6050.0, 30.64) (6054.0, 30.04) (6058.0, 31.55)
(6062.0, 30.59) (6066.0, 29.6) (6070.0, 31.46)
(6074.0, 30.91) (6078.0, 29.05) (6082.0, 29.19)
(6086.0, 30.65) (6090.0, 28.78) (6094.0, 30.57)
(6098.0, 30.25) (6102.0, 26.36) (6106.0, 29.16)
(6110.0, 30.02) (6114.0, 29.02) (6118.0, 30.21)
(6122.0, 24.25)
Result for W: 1.09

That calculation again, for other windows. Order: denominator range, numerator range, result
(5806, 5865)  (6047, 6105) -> 1.04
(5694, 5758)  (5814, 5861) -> 1.10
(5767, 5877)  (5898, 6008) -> 1.03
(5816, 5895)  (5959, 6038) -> 1.08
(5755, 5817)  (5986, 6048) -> 1.07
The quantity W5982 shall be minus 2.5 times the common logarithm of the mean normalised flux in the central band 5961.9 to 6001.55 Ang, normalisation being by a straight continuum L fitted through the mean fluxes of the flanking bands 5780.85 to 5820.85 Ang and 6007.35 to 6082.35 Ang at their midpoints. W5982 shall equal 0.001 mag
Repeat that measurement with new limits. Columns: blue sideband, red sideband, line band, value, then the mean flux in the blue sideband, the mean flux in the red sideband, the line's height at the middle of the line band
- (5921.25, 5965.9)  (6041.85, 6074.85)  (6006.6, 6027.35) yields 0.043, 30.3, 30.7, 30.6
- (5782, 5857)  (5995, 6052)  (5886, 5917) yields 0.220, 30.7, 30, 30.4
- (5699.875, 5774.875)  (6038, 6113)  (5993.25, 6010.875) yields 0.005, 29.7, 30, 30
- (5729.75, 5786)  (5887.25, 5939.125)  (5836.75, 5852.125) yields -0.104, 29.8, 27.2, 28.3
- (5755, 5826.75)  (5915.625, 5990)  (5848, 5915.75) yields 0.101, 30.4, 30.2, 30.3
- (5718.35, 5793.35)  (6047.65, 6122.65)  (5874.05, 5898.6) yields 0.254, 29.7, 29.7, 29.7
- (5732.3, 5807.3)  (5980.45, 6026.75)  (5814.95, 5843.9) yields -0.069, 29.7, 29.7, 29.7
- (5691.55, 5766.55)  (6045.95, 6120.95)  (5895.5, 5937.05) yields 0.017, 29.7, 29.8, 29.8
